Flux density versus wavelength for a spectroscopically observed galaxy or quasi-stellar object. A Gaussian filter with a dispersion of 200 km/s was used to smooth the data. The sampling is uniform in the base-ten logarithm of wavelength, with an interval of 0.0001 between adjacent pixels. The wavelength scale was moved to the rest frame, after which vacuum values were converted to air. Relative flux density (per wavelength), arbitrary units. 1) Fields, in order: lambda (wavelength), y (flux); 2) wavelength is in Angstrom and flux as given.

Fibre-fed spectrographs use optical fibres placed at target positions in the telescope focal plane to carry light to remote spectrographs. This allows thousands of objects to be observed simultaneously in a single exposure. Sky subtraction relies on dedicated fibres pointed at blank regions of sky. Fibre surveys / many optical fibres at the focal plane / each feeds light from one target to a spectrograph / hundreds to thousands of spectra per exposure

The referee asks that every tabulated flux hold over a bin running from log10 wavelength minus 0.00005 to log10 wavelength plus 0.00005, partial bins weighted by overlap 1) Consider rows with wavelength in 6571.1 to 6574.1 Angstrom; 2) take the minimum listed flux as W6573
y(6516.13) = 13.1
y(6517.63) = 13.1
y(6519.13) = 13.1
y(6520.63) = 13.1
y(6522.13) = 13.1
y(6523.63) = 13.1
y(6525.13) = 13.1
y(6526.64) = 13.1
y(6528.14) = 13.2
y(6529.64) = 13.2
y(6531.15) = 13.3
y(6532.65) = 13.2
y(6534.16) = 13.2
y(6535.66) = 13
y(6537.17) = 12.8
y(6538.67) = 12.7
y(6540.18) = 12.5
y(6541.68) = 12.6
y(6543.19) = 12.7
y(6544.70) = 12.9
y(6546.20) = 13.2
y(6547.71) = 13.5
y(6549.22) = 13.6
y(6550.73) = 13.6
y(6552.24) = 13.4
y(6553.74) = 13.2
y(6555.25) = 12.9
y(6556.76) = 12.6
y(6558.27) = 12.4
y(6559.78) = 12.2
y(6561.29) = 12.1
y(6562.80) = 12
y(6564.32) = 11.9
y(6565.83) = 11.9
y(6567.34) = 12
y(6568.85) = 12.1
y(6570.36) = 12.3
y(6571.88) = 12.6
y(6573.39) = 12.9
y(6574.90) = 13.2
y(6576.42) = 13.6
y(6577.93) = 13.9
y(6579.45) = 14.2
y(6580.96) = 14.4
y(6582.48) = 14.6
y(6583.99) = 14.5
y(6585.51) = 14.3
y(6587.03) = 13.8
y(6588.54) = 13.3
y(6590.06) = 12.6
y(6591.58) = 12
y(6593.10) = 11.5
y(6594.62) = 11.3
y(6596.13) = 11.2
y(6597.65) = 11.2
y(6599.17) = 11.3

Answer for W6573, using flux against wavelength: 12.6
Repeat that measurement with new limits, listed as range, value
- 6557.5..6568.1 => 11.9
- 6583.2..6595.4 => 11.3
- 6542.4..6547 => 12.7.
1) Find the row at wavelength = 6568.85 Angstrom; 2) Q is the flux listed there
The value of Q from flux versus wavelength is 12.1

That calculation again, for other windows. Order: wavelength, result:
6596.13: 11.2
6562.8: 12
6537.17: 12.8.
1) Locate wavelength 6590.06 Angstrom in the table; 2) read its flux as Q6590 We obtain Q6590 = 12.6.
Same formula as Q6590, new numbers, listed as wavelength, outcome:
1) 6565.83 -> 11.9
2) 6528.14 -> 13.2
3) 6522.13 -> 13.1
